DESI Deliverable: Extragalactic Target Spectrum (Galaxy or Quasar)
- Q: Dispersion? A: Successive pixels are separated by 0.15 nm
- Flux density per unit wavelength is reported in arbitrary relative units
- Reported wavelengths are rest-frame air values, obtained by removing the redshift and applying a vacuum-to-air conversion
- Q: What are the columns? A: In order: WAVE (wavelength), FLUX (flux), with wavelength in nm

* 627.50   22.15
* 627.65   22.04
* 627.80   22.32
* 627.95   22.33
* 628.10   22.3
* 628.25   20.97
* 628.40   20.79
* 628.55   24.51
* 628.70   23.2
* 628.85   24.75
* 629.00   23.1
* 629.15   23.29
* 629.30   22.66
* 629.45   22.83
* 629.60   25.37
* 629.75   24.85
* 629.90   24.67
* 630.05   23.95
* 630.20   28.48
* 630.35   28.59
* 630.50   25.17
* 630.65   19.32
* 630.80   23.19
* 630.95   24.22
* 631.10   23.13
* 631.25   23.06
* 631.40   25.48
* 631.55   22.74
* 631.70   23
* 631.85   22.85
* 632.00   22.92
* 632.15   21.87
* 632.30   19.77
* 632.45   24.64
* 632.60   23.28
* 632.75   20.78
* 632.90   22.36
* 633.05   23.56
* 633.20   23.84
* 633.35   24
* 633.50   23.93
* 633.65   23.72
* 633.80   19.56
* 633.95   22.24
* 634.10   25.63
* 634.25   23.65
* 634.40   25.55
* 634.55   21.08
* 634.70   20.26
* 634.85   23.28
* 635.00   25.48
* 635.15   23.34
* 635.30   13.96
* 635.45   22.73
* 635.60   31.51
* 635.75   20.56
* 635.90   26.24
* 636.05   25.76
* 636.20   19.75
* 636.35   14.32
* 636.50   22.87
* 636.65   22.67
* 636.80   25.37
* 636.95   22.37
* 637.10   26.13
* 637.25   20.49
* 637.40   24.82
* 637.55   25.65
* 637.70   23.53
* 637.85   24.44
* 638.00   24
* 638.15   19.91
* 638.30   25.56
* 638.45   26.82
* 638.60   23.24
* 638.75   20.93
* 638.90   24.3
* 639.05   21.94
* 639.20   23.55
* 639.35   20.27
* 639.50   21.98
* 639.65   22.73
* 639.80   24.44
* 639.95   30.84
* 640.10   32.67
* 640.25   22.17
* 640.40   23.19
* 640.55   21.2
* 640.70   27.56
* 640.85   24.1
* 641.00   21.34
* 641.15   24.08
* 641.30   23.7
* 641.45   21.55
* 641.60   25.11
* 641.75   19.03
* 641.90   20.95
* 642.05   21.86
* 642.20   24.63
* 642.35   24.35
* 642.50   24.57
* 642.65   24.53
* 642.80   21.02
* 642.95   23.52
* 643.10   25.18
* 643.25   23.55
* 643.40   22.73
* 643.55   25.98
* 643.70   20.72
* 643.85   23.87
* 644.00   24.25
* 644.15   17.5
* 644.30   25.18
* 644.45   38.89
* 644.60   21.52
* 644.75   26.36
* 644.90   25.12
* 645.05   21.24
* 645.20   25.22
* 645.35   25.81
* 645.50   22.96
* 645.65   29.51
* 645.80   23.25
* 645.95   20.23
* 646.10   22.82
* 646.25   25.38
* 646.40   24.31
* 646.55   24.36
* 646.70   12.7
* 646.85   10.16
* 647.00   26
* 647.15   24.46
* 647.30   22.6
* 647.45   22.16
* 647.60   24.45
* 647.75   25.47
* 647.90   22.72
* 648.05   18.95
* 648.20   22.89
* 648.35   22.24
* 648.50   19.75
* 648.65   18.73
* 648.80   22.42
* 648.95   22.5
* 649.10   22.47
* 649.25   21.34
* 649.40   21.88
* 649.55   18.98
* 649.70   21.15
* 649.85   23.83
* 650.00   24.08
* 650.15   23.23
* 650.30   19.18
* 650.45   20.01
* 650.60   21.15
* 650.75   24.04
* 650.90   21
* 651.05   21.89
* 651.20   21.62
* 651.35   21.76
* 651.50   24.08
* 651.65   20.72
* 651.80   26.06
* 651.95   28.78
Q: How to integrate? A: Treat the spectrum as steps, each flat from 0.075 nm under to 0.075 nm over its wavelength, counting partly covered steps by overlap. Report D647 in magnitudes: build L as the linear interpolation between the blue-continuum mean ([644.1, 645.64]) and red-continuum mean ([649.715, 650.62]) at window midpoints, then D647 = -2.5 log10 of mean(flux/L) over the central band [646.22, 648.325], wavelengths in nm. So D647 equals 0.09 mag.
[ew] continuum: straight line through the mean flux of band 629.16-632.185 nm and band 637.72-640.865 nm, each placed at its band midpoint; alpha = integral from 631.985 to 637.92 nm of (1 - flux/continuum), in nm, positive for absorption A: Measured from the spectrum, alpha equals 0.26 nm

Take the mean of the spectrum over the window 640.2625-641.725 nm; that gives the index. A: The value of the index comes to 23.3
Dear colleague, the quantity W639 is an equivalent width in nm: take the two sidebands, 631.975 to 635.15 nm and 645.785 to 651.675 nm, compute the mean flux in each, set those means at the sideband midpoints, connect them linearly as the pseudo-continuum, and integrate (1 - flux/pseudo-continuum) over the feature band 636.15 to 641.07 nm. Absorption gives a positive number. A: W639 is -0.212 nm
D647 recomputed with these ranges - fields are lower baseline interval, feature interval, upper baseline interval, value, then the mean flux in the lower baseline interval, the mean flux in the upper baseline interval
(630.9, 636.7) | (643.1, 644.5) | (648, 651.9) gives -0.11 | 22.8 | 21.8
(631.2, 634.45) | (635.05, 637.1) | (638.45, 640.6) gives 0.04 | 23.1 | 24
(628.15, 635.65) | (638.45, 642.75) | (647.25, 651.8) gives -0.05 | 23.3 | 22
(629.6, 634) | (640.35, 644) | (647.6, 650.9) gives -0.04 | 23.5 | 21.8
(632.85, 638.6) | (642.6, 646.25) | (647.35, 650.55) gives -0.09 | 23.2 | 21.8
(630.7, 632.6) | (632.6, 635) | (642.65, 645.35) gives 0.01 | 23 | 24.3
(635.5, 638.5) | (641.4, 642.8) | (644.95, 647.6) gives 0.01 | 23.6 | 22.6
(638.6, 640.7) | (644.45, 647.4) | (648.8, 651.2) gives -0.03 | 24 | 21.8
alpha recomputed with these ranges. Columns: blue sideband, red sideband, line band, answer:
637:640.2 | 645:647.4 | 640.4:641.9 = 0.042 nm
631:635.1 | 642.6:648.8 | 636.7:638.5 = -0.076 nm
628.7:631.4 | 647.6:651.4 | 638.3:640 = -0.048 nm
